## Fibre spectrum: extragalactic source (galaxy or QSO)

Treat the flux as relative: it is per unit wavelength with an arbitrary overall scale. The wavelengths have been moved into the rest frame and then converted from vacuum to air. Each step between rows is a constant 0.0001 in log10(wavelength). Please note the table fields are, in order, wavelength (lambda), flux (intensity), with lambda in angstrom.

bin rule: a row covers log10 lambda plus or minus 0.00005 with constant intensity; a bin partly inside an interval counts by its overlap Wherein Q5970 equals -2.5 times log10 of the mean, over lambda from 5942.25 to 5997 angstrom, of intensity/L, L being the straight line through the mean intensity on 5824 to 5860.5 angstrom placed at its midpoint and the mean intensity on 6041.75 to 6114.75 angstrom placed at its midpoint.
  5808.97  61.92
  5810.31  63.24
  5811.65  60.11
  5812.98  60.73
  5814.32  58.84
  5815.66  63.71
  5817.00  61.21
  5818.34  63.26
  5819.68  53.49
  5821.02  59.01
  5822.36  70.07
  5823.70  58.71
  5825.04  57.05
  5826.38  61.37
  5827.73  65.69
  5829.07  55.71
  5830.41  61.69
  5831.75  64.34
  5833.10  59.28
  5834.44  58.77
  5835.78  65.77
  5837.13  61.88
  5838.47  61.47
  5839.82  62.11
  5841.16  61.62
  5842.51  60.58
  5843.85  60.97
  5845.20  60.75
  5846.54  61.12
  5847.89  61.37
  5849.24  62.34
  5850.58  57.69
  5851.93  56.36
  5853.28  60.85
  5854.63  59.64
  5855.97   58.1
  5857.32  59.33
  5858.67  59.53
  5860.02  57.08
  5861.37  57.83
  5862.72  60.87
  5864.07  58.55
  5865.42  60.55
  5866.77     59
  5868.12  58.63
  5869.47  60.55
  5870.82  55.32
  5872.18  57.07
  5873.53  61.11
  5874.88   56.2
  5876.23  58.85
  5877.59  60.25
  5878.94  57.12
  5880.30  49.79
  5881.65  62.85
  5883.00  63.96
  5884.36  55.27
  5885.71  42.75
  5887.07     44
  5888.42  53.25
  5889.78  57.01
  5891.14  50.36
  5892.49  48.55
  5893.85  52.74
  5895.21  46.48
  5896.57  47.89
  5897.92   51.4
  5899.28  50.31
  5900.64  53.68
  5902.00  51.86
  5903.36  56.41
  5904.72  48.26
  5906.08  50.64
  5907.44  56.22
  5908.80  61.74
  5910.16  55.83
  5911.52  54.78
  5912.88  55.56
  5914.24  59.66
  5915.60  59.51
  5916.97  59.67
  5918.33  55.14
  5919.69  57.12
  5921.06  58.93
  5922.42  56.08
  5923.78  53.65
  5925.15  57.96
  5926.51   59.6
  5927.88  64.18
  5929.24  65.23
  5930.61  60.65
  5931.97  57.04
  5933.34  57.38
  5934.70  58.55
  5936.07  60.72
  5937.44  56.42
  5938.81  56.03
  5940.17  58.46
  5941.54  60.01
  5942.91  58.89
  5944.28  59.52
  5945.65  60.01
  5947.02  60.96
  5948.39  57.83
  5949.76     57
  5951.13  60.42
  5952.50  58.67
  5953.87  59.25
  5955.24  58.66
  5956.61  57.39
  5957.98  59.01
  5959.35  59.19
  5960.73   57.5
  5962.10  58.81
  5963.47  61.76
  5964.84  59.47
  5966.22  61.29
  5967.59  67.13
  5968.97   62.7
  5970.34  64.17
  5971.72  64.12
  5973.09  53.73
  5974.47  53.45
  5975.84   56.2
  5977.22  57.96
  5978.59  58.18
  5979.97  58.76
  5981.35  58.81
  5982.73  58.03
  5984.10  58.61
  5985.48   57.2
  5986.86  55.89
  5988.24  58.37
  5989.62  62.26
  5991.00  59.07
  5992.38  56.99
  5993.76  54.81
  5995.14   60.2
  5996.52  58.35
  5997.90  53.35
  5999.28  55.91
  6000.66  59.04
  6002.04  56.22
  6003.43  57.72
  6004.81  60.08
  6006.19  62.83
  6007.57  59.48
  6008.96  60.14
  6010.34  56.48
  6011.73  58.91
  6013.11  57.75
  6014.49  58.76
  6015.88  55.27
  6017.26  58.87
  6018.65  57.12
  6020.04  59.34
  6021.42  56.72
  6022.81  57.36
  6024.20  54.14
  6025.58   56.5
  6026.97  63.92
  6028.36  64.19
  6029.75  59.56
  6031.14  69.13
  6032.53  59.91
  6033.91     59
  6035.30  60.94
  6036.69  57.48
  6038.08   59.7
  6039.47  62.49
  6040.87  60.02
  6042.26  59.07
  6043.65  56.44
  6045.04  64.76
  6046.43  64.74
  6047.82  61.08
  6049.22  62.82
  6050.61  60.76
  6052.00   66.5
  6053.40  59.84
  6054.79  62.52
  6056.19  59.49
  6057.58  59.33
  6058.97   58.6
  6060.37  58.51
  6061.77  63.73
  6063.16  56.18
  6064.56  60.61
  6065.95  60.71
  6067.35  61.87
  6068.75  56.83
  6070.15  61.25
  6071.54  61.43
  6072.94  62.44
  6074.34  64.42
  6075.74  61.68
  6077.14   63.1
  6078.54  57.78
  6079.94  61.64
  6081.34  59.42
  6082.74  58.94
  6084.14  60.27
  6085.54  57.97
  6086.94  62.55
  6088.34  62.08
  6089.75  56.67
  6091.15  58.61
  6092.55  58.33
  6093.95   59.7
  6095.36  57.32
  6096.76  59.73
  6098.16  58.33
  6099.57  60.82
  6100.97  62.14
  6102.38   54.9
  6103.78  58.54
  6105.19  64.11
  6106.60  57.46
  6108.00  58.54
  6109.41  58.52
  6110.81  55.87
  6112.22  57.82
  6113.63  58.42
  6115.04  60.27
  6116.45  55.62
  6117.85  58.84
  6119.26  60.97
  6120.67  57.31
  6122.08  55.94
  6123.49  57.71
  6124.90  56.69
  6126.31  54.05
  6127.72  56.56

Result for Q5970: 0.02 mag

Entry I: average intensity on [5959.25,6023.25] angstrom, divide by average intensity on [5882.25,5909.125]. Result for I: 1.13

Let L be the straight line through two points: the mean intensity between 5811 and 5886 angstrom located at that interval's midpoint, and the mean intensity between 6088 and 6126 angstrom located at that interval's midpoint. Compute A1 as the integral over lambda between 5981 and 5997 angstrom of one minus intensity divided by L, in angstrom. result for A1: 0.2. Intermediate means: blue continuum 59.7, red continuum 58.5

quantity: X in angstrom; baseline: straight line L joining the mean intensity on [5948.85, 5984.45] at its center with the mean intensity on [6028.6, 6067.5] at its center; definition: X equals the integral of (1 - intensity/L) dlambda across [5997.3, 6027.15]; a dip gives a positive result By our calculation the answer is 1.1 angstrom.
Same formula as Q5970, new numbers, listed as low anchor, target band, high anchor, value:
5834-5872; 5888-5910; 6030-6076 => 0.15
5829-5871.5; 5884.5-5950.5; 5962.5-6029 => 0.07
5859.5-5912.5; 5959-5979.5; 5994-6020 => -0.05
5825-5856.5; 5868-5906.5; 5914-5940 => 0.11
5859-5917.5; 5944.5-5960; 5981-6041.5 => -0.03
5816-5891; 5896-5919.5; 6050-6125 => 0.08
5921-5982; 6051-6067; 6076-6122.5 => -0.03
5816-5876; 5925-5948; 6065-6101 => 0.01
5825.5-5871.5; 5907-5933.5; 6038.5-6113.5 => 0.03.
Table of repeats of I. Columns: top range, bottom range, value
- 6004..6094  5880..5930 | 1.10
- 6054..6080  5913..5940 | 1.04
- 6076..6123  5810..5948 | 1.02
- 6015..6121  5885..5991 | 1.05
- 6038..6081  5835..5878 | 1.02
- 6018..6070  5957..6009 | 1.03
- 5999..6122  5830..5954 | 1.04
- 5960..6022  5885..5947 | 1.05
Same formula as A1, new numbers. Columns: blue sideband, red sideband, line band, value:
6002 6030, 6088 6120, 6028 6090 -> -2.2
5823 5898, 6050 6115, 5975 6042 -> 0.6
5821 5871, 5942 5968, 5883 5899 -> 2.5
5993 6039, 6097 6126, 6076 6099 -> -0.4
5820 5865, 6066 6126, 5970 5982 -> 0.3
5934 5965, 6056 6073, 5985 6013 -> 0.6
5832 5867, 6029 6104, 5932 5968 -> 0.7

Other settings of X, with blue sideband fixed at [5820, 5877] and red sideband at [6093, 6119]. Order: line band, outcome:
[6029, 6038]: -0.3 angstrom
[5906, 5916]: 0.5 angstrom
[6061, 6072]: -0.2 angstrom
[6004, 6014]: 0.0 angstrom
